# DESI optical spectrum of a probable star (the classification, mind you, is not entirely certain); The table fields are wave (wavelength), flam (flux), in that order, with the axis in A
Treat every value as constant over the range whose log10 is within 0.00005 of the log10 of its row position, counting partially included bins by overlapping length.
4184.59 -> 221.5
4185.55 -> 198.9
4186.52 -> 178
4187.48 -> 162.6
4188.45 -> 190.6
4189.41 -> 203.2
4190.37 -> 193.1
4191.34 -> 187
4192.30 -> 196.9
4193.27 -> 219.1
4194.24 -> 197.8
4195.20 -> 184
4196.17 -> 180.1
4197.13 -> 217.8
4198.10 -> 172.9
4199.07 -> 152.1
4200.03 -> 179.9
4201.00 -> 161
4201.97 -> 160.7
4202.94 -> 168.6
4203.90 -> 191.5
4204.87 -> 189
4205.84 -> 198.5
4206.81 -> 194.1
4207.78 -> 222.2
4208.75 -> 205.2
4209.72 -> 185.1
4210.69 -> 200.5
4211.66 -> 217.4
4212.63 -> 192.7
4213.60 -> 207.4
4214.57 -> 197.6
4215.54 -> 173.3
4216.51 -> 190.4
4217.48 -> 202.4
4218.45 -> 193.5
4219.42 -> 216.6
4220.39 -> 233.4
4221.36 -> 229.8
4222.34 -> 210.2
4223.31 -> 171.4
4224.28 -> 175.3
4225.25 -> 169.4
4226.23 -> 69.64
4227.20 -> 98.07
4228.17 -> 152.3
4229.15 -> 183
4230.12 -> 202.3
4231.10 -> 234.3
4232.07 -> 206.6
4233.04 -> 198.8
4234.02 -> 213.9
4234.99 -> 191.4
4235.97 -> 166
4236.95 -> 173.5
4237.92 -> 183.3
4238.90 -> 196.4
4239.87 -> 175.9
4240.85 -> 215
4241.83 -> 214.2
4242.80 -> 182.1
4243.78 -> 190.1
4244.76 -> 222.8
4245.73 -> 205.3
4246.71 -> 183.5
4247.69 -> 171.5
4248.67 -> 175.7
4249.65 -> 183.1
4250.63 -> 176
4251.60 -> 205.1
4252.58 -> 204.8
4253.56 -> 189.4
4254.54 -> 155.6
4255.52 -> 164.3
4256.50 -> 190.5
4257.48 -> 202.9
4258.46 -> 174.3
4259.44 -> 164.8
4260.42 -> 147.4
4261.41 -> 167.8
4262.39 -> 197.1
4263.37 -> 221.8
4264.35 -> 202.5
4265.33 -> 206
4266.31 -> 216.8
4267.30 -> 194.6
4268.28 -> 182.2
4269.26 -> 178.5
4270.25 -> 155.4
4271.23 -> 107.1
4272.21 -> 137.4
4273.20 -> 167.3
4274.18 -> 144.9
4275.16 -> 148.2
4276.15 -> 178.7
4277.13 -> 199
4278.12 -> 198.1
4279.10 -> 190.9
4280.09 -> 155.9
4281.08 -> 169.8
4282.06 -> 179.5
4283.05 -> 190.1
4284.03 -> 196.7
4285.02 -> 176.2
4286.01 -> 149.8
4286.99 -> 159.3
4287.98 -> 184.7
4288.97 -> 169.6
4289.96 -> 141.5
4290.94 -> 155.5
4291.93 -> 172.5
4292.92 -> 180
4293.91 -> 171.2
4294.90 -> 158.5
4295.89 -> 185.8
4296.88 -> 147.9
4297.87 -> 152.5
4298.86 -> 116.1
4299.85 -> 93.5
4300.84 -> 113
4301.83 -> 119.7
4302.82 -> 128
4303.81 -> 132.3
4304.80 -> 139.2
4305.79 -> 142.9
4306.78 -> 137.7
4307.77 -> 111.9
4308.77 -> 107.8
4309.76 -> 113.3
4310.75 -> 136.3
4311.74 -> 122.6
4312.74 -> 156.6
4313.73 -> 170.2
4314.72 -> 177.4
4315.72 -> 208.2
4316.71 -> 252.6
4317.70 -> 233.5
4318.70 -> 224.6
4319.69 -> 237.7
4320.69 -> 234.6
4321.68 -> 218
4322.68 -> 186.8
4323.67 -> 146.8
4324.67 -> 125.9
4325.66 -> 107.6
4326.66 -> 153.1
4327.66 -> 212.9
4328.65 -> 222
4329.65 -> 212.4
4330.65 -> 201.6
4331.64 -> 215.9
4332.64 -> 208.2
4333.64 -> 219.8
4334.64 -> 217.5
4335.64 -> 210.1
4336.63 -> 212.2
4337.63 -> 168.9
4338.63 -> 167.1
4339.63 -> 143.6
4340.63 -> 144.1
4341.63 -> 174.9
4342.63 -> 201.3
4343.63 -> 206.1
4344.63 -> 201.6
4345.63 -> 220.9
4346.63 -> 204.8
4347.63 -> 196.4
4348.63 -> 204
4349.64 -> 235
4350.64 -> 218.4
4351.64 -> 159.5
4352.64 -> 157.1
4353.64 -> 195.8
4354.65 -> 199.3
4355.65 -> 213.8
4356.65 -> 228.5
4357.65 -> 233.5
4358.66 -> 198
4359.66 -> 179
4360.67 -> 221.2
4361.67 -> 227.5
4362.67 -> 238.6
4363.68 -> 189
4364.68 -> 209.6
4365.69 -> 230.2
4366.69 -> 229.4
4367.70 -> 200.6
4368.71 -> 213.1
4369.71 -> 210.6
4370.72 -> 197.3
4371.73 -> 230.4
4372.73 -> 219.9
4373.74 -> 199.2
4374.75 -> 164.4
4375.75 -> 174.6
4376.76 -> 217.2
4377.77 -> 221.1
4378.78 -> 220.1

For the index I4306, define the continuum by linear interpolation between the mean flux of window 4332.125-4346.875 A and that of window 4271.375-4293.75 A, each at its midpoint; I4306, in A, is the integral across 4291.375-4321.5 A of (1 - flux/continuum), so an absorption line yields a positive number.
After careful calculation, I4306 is 3.3 A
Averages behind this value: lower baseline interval 169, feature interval 160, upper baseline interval 193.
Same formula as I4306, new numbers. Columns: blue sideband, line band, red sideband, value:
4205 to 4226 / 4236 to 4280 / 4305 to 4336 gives 1.98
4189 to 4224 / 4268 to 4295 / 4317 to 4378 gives 4.09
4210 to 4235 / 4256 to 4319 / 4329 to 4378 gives 9.82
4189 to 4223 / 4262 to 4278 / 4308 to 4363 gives 1.30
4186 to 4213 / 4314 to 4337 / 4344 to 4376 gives 0.17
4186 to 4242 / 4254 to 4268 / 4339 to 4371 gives 0.51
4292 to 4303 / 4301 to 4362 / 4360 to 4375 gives -2.27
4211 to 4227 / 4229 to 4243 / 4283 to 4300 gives -1.04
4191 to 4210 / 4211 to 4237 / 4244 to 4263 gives -0.27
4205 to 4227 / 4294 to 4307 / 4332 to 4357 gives 3.86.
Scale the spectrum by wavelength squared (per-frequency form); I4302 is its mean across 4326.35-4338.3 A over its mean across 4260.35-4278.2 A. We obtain 1.20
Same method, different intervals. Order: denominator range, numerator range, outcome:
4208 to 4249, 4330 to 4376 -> 1.13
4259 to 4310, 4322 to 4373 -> 1.27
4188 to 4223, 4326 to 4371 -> 1.11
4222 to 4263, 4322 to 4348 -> 1.08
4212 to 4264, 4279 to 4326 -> 0.89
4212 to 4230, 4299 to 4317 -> 0.80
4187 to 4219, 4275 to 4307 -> 0.87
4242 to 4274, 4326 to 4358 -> 1.13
